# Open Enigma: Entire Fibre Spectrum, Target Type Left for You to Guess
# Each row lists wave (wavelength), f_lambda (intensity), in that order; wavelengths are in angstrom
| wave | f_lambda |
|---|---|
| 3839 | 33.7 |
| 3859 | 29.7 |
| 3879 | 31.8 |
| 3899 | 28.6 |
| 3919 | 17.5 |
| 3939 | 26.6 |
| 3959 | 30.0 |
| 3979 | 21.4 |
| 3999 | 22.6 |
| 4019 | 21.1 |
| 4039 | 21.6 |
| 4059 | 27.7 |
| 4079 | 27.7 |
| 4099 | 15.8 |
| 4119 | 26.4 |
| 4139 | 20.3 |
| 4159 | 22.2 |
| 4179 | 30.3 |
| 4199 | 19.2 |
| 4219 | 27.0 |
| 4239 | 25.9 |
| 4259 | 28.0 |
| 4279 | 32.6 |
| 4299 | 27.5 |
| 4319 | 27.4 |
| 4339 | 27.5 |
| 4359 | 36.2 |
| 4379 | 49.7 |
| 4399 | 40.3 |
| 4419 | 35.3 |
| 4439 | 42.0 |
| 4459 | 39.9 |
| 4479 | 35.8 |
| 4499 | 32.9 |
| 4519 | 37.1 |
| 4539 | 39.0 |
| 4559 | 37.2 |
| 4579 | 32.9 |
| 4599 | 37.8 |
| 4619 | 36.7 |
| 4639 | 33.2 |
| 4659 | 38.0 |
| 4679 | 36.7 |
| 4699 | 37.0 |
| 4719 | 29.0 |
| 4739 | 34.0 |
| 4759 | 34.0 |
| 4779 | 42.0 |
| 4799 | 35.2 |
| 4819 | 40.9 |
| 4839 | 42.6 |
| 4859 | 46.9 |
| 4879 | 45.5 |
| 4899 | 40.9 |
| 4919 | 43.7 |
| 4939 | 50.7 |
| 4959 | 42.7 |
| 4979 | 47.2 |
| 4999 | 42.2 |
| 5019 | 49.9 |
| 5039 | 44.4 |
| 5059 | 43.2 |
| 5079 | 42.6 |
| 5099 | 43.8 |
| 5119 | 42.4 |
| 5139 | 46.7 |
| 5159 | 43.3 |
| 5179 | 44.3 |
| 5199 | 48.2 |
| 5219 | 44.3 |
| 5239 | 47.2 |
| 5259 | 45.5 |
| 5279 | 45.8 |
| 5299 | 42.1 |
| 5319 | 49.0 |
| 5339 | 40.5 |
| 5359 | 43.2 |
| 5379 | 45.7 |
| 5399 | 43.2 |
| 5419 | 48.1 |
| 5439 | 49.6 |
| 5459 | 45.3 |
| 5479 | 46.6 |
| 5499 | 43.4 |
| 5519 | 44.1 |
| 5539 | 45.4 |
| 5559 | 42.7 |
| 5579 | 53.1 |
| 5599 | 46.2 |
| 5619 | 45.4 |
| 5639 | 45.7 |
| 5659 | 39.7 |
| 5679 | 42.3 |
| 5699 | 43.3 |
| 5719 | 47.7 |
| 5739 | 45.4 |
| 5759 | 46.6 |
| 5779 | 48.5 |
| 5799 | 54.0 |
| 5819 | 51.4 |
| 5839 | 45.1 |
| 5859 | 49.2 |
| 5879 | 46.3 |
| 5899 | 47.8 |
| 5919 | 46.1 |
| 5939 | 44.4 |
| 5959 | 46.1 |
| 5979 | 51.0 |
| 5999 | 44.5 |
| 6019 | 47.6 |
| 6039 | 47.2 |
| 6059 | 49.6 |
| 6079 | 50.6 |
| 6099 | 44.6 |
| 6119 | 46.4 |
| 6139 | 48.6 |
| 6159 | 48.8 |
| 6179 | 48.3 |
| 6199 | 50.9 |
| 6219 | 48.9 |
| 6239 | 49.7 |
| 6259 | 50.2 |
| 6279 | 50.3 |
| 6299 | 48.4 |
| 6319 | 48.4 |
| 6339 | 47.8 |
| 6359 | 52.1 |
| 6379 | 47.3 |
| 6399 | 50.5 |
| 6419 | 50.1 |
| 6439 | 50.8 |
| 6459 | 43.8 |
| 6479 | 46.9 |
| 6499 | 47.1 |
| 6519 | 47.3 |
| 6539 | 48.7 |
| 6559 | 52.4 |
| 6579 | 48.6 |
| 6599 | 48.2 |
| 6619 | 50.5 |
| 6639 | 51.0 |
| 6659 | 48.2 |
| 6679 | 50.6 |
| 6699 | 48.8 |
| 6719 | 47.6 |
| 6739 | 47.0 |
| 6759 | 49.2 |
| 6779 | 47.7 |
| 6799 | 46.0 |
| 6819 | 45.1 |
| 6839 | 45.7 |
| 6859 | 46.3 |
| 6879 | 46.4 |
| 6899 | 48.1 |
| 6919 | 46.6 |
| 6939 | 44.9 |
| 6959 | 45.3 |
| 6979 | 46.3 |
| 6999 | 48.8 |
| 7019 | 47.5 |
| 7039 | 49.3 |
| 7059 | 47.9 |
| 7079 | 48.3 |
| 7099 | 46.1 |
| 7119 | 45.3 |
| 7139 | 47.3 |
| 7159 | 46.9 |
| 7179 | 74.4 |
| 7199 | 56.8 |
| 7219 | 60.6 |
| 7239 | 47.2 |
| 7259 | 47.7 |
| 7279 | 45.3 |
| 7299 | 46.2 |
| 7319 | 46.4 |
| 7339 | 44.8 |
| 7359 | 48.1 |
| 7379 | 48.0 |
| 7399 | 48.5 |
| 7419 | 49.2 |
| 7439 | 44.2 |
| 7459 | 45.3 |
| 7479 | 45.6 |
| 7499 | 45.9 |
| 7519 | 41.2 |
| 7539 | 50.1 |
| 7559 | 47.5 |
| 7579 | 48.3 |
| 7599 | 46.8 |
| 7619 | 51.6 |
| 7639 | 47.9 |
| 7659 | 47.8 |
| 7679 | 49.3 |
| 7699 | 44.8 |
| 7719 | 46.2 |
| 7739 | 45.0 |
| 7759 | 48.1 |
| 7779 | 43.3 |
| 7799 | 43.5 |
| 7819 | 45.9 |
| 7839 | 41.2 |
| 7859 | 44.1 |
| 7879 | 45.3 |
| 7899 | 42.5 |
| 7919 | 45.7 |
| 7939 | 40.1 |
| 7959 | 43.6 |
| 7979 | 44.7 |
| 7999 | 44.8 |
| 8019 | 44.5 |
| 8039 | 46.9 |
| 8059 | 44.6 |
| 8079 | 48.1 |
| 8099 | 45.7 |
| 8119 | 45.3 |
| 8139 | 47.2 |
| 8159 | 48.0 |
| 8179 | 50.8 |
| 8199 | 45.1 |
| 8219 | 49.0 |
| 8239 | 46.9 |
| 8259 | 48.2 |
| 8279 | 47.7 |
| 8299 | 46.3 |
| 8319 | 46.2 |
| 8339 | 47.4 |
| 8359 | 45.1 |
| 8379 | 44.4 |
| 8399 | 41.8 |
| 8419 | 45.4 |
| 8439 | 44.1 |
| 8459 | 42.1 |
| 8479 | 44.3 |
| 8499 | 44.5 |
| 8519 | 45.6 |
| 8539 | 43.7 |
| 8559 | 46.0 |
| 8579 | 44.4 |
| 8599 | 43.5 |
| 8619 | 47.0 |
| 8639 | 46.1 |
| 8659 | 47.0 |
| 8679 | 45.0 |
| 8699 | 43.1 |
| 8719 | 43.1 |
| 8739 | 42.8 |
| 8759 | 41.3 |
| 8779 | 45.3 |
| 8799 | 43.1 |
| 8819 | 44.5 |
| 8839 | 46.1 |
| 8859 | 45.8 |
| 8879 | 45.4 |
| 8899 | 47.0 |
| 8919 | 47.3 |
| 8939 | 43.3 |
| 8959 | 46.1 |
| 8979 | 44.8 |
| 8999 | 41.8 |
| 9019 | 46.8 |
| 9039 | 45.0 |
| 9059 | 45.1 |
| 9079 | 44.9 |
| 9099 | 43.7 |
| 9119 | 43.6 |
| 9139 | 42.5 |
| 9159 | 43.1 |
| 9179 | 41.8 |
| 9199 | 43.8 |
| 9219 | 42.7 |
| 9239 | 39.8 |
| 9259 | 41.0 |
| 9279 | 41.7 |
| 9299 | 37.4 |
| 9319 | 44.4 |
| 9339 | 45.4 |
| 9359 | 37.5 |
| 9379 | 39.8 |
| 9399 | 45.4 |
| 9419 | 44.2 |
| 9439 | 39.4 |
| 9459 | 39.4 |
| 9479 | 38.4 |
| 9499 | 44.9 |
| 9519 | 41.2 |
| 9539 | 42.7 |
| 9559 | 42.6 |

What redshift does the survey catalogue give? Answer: 0.095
